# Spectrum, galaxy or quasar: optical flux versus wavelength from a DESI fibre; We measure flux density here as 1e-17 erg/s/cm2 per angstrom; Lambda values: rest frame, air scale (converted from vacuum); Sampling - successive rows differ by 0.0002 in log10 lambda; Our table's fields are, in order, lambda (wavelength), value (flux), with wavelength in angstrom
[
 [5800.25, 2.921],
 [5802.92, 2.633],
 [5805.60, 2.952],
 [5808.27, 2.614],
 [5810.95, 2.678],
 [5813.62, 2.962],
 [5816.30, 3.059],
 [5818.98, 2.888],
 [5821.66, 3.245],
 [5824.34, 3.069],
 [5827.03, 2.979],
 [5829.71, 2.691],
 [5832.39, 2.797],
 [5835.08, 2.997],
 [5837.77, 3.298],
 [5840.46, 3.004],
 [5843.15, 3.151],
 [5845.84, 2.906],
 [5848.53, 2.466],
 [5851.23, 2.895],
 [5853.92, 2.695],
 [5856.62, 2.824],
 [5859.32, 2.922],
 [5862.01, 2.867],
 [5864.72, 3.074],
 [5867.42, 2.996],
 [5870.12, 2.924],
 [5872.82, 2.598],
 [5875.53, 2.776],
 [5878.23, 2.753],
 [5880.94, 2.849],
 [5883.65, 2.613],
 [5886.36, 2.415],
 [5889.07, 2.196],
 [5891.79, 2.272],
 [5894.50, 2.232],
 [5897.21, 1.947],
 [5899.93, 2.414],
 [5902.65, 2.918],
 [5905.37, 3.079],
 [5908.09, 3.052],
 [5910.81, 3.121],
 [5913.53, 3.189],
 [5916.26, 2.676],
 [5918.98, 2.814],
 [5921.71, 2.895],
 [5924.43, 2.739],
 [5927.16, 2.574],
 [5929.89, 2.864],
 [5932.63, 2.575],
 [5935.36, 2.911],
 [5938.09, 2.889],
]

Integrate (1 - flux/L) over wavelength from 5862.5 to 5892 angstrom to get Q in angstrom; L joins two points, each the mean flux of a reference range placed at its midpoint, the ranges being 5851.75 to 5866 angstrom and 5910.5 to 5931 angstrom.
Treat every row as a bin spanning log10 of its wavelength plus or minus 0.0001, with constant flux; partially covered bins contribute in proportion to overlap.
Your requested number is 1.7 angstrom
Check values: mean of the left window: 2.88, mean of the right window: 2.85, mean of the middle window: 2.7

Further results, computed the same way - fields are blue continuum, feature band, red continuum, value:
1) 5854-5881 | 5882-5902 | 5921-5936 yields 3.42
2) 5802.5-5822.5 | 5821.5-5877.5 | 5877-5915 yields -2.56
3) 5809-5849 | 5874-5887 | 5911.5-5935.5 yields 0.81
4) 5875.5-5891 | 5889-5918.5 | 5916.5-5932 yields 0.00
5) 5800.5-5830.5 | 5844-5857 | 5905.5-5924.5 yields 0.65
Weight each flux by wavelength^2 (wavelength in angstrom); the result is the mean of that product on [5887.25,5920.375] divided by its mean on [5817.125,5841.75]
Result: 0.9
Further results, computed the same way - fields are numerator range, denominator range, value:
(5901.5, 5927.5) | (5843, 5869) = 1.04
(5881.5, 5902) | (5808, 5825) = 0.82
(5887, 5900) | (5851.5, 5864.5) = 0.78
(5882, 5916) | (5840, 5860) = 0.94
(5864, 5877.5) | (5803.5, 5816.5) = 1.04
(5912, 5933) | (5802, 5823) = 1.01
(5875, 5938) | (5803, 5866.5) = 0.95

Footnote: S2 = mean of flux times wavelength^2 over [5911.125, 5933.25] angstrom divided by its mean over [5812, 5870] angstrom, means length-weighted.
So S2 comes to 0.98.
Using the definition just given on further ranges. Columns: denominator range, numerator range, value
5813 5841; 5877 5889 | 0.89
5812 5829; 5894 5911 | 0.91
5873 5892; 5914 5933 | 1.09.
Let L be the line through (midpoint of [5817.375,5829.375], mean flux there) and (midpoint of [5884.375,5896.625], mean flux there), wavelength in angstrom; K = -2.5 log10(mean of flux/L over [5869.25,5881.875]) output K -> -0.14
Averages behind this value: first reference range 3.02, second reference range 2.28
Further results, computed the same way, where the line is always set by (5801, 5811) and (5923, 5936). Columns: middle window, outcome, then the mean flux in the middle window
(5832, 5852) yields -0.082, 2.95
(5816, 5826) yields -0.123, 3.06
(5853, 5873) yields -0.059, 2.88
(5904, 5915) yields -0.142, 3.11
